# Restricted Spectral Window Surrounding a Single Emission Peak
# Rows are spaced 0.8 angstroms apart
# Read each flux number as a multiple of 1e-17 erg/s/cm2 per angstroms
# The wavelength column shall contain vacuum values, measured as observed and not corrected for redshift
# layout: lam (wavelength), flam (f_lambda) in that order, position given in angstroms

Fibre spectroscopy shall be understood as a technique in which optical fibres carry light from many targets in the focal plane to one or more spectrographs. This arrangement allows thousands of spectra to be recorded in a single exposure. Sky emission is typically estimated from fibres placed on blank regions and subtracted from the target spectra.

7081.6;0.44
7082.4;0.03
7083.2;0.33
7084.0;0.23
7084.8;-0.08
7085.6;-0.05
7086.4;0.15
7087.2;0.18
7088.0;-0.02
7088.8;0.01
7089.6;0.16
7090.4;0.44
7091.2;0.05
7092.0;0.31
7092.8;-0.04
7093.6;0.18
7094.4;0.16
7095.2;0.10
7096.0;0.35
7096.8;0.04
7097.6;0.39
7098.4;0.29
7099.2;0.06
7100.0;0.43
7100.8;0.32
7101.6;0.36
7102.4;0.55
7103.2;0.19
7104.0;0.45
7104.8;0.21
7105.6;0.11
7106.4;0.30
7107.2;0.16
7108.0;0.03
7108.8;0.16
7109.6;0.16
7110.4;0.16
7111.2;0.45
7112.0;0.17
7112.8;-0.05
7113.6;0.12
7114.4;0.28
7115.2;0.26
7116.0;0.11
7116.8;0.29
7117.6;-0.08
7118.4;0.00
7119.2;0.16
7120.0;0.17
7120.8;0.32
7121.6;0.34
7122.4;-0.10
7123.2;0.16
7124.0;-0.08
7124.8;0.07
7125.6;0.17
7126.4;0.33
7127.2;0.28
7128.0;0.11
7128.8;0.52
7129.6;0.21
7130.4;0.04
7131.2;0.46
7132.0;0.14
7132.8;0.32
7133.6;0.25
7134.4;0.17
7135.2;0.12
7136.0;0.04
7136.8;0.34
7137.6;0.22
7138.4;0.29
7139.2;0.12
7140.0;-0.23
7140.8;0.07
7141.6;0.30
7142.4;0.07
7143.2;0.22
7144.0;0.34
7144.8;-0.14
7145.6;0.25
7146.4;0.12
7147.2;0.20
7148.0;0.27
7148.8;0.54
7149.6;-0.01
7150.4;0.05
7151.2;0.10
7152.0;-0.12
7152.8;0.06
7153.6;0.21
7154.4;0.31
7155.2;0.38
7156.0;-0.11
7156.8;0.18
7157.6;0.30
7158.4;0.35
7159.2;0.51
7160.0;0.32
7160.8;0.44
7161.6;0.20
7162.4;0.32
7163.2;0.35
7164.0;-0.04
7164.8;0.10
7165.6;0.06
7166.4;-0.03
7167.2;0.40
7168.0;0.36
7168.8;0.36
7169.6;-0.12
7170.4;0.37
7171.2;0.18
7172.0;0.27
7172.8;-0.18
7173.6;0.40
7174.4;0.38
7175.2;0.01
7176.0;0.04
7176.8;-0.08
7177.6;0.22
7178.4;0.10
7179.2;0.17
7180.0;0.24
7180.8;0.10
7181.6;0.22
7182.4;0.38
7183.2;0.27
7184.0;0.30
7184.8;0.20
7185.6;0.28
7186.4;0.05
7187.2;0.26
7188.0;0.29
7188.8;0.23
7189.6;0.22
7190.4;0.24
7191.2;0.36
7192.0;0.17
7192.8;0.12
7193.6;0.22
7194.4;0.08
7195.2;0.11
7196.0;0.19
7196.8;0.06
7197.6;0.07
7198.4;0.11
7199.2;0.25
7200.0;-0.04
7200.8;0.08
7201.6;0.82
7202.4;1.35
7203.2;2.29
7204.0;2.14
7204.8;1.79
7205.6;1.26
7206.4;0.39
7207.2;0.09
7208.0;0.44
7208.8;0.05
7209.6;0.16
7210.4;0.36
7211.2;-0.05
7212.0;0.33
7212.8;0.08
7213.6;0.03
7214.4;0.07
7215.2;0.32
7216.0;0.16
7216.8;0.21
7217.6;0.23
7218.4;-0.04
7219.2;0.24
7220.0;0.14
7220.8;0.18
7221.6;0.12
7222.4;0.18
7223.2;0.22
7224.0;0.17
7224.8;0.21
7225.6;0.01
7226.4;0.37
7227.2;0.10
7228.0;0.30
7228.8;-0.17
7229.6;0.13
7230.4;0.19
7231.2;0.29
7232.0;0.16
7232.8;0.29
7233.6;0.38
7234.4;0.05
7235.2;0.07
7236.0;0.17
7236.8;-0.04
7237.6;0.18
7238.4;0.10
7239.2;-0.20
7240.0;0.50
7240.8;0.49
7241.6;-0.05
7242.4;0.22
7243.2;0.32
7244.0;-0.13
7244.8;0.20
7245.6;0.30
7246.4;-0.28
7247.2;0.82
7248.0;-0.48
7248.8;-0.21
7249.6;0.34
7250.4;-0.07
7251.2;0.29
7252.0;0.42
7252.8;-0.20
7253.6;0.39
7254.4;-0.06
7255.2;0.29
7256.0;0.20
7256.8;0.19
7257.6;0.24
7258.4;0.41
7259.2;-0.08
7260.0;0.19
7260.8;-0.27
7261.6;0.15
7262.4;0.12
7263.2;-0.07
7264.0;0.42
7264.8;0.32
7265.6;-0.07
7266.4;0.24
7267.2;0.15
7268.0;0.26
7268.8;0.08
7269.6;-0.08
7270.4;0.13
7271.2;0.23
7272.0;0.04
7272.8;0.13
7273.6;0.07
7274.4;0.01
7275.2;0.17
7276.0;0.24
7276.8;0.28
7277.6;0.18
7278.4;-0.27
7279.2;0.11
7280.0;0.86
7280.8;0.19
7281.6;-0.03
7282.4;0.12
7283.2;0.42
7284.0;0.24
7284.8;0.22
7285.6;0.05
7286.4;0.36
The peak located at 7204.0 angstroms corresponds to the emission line Hbeta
